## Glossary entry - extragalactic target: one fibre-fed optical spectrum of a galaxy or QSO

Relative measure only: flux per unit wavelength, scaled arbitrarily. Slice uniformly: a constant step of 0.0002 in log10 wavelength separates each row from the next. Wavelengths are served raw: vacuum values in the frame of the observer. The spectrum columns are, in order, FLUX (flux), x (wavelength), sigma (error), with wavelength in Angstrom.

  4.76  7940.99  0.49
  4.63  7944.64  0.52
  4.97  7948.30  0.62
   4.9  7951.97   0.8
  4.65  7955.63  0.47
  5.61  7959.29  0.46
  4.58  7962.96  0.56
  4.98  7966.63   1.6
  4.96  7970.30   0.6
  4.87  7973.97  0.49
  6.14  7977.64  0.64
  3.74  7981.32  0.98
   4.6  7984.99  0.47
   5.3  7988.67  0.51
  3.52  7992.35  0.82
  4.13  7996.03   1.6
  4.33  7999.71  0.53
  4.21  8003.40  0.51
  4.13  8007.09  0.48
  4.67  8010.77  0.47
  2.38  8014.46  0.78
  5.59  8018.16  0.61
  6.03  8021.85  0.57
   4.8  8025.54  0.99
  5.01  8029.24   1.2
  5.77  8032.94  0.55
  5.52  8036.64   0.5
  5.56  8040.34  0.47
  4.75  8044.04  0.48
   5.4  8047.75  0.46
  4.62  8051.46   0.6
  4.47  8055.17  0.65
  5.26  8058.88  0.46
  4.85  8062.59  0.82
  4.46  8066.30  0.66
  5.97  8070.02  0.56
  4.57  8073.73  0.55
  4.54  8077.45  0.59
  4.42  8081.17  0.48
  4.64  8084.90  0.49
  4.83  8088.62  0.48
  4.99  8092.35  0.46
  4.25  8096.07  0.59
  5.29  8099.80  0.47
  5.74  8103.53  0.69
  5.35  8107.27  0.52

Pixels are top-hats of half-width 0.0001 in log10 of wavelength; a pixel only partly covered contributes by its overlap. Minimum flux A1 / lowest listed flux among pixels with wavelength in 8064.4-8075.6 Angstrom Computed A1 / 4.46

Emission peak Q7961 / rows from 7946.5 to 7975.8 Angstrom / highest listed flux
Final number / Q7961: 5.61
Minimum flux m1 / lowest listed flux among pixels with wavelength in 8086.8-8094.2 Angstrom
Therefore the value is 4.83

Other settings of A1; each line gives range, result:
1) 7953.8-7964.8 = 4.58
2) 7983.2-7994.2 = 3.52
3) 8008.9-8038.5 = 2.38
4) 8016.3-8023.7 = 5.59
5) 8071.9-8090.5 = 4.42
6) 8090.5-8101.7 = 4.25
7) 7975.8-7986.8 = 3.74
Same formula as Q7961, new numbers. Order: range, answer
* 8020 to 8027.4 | 6.03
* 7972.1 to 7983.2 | 6.14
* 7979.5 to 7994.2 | 5.3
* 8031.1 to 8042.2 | 5.77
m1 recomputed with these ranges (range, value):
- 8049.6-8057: 4.47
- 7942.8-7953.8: 4.63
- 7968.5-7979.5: 4.87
